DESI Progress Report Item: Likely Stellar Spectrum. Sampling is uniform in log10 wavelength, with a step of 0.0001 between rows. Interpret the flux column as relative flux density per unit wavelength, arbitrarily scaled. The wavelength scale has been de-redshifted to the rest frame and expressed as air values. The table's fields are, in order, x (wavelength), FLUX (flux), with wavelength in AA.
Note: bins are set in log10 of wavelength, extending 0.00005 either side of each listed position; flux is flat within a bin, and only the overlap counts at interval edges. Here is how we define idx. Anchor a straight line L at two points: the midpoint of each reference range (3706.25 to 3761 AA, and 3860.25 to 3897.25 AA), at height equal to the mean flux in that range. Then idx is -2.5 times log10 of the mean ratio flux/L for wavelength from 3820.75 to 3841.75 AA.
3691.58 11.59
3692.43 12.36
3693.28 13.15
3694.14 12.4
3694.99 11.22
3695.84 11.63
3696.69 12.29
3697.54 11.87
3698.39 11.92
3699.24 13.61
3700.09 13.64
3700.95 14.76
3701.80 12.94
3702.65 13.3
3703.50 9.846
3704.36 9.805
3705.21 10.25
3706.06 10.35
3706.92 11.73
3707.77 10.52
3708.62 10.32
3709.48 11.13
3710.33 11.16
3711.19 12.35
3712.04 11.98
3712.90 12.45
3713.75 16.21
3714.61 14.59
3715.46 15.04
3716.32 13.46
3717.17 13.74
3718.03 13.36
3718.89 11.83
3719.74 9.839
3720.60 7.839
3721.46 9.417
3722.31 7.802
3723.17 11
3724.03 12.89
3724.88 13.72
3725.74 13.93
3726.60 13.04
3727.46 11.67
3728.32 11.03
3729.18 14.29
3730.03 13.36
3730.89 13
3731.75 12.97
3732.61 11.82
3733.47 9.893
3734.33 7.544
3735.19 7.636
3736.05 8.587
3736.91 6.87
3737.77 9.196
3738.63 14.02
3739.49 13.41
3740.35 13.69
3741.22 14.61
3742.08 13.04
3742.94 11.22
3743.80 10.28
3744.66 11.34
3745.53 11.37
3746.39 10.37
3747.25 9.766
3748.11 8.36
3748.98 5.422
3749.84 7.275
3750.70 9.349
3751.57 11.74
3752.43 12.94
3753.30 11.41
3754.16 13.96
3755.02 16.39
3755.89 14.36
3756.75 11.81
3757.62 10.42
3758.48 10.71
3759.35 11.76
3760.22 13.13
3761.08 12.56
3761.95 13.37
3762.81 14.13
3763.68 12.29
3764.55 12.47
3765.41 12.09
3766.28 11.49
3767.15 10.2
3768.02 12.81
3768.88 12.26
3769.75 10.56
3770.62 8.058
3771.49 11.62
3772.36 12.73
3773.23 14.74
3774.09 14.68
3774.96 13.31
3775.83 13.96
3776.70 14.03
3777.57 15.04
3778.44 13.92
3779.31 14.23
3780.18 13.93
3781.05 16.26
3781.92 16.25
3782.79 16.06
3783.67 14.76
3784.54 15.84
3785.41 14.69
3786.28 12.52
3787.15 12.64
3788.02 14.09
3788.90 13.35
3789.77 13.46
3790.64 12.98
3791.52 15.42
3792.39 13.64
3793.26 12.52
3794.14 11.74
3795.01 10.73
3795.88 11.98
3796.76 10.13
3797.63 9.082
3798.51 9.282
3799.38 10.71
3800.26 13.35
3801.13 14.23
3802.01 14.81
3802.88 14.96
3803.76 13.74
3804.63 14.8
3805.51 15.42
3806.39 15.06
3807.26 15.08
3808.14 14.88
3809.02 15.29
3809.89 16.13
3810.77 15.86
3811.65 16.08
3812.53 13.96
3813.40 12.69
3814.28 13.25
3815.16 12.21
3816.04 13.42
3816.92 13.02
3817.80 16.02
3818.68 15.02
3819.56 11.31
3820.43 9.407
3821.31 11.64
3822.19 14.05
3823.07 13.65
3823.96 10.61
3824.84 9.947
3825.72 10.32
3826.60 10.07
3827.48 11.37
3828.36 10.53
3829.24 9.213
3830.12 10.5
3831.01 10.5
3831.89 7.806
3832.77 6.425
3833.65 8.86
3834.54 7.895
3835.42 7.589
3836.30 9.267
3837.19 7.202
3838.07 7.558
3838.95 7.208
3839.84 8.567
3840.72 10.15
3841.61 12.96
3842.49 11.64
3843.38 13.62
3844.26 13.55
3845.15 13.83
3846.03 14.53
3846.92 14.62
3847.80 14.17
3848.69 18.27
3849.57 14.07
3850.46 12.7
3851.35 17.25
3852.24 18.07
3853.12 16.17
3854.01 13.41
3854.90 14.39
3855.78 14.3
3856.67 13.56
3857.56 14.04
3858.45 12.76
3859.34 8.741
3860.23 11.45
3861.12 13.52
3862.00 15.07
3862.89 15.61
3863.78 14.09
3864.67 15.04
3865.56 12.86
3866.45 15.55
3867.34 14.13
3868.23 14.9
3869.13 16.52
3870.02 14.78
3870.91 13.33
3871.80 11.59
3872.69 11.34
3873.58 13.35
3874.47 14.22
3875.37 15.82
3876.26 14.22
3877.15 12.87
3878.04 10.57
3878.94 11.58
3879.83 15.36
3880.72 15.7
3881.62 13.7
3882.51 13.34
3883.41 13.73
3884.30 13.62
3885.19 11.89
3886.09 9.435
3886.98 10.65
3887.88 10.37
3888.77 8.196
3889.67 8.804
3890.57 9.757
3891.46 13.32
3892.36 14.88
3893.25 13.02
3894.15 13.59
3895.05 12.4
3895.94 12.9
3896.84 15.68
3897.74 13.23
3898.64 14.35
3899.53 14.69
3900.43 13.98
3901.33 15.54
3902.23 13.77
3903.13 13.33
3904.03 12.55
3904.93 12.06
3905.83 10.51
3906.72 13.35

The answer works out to 0.29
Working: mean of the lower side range 11.6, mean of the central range 9.69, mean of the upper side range 13.2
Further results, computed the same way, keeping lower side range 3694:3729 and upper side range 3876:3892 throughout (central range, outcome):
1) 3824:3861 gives 0.03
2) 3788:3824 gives -0.11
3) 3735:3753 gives 0.14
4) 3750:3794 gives -0.09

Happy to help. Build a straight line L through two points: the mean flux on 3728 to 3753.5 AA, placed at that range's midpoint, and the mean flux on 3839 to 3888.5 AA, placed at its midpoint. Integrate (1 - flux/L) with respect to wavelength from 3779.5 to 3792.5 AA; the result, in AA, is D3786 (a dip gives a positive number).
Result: -2.85 AA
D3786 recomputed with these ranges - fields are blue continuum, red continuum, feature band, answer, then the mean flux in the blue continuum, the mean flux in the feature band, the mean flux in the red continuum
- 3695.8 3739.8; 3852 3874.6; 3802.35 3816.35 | -1.6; 11.7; 14.6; 13.9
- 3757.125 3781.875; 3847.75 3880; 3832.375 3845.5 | 3.8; 12.8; 9.74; 14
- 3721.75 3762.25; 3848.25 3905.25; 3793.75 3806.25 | -0.2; 11.4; 12.6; 13.5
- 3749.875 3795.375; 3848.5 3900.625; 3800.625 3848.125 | 3.9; 13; 12.2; 13.5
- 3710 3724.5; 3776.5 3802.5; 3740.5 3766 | 2.1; 12.1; 11.7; 13.4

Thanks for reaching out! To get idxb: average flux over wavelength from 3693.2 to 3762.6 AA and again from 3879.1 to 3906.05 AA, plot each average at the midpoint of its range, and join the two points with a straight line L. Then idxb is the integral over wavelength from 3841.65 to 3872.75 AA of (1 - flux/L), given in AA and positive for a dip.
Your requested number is -3.8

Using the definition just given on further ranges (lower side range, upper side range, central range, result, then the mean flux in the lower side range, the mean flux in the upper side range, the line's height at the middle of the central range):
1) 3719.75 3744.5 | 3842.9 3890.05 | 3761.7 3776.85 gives -0.6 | 11.3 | 13.6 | 11.9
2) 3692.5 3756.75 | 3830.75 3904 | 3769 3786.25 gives -2.5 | 11.7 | 12.8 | 12.1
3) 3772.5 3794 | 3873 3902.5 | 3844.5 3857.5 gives -1.5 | 14.2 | 13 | 13.4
